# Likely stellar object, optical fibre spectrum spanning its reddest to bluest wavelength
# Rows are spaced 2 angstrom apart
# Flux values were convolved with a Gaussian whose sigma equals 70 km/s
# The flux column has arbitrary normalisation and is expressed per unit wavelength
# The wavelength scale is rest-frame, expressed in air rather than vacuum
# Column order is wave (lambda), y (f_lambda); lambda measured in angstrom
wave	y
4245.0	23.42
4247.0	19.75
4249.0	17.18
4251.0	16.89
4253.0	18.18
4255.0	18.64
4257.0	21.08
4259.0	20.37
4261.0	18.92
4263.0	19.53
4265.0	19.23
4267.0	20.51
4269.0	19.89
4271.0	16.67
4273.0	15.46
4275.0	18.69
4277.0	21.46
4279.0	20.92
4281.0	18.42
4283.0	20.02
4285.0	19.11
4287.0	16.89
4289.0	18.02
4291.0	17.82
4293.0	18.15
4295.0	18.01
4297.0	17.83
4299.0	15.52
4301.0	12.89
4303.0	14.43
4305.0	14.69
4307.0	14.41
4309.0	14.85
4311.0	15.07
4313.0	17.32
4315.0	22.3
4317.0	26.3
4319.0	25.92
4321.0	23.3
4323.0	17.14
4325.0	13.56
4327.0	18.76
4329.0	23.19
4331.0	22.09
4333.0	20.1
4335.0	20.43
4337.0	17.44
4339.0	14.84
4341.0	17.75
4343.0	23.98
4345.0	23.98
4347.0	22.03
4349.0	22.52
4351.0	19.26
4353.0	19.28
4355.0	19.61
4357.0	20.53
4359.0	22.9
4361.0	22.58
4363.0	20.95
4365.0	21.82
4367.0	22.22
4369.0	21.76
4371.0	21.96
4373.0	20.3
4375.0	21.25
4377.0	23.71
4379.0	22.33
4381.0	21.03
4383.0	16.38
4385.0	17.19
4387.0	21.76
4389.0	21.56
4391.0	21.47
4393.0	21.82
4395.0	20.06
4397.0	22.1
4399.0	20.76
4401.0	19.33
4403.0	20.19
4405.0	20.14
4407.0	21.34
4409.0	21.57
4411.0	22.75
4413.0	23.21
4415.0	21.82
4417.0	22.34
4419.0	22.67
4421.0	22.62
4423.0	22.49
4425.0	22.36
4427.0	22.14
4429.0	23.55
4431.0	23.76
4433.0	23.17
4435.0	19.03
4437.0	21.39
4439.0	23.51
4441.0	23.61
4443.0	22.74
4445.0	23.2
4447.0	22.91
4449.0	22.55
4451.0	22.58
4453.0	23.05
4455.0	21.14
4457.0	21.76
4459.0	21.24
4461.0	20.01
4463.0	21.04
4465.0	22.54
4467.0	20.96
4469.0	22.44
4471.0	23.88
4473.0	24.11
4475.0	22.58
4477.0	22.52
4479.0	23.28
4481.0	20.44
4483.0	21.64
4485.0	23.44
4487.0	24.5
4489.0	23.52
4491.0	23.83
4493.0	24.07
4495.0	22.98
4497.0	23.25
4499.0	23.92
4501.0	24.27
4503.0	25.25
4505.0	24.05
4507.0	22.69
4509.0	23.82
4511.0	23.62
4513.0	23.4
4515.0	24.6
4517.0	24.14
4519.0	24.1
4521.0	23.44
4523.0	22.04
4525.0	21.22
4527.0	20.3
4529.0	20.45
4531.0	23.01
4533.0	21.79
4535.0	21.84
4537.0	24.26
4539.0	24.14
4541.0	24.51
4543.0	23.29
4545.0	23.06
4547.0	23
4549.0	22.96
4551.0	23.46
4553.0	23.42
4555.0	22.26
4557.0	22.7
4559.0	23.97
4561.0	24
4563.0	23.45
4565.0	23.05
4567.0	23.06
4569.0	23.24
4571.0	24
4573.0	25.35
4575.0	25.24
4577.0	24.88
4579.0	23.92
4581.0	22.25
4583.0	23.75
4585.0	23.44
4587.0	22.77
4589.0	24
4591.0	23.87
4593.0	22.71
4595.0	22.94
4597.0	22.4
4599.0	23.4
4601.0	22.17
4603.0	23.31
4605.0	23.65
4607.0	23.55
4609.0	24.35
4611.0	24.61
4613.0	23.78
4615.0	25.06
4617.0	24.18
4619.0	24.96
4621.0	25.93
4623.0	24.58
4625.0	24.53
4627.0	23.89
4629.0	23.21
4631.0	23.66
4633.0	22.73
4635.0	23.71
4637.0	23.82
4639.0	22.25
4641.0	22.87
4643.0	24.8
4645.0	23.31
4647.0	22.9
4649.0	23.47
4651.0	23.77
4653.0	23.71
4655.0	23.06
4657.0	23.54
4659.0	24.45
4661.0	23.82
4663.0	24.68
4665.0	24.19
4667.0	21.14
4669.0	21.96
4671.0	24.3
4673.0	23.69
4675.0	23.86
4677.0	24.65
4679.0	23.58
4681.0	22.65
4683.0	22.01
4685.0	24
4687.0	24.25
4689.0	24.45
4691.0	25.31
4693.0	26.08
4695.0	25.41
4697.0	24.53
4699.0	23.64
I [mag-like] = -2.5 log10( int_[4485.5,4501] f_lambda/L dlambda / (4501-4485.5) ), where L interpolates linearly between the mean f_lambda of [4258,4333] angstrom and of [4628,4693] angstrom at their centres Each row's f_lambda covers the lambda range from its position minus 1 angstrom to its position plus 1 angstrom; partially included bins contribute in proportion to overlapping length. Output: -0.118 mag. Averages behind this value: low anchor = 18.6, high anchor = 23.6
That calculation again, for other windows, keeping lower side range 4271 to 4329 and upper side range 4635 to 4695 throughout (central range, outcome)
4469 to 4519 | -0.12 mag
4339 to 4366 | -0.11 mag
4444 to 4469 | -0.07 mag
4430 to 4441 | -0.11 mag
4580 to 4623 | -0.04 mag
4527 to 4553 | -0.05 mag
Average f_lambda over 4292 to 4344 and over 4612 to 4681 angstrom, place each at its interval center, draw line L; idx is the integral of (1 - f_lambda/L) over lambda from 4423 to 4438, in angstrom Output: -1.4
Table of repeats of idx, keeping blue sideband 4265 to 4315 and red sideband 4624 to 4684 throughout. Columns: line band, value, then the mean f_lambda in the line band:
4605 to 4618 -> -0.8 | 24.2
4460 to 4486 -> -2.2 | 22.2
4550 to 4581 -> -2.3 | 23.7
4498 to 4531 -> -3.1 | 23.2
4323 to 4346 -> -1.6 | 19.5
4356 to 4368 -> -2.0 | 21.8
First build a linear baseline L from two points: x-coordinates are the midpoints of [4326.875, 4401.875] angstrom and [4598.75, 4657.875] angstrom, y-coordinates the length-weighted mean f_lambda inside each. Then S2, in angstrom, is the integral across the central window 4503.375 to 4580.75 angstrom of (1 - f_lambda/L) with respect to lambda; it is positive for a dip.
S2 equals -1.7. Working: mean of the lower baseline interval 20.8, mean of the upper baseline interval 23.8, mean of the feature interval 23.3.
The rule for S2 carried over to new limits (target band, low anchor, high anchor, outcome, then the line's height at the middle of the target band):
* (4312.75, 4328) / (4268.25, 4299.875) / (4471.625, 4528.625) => -1.3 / 19.1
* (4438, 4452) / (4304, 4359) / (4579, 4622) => -1.1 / 21.4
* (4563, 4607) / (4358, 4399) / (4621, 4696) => -0.7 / 23.1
